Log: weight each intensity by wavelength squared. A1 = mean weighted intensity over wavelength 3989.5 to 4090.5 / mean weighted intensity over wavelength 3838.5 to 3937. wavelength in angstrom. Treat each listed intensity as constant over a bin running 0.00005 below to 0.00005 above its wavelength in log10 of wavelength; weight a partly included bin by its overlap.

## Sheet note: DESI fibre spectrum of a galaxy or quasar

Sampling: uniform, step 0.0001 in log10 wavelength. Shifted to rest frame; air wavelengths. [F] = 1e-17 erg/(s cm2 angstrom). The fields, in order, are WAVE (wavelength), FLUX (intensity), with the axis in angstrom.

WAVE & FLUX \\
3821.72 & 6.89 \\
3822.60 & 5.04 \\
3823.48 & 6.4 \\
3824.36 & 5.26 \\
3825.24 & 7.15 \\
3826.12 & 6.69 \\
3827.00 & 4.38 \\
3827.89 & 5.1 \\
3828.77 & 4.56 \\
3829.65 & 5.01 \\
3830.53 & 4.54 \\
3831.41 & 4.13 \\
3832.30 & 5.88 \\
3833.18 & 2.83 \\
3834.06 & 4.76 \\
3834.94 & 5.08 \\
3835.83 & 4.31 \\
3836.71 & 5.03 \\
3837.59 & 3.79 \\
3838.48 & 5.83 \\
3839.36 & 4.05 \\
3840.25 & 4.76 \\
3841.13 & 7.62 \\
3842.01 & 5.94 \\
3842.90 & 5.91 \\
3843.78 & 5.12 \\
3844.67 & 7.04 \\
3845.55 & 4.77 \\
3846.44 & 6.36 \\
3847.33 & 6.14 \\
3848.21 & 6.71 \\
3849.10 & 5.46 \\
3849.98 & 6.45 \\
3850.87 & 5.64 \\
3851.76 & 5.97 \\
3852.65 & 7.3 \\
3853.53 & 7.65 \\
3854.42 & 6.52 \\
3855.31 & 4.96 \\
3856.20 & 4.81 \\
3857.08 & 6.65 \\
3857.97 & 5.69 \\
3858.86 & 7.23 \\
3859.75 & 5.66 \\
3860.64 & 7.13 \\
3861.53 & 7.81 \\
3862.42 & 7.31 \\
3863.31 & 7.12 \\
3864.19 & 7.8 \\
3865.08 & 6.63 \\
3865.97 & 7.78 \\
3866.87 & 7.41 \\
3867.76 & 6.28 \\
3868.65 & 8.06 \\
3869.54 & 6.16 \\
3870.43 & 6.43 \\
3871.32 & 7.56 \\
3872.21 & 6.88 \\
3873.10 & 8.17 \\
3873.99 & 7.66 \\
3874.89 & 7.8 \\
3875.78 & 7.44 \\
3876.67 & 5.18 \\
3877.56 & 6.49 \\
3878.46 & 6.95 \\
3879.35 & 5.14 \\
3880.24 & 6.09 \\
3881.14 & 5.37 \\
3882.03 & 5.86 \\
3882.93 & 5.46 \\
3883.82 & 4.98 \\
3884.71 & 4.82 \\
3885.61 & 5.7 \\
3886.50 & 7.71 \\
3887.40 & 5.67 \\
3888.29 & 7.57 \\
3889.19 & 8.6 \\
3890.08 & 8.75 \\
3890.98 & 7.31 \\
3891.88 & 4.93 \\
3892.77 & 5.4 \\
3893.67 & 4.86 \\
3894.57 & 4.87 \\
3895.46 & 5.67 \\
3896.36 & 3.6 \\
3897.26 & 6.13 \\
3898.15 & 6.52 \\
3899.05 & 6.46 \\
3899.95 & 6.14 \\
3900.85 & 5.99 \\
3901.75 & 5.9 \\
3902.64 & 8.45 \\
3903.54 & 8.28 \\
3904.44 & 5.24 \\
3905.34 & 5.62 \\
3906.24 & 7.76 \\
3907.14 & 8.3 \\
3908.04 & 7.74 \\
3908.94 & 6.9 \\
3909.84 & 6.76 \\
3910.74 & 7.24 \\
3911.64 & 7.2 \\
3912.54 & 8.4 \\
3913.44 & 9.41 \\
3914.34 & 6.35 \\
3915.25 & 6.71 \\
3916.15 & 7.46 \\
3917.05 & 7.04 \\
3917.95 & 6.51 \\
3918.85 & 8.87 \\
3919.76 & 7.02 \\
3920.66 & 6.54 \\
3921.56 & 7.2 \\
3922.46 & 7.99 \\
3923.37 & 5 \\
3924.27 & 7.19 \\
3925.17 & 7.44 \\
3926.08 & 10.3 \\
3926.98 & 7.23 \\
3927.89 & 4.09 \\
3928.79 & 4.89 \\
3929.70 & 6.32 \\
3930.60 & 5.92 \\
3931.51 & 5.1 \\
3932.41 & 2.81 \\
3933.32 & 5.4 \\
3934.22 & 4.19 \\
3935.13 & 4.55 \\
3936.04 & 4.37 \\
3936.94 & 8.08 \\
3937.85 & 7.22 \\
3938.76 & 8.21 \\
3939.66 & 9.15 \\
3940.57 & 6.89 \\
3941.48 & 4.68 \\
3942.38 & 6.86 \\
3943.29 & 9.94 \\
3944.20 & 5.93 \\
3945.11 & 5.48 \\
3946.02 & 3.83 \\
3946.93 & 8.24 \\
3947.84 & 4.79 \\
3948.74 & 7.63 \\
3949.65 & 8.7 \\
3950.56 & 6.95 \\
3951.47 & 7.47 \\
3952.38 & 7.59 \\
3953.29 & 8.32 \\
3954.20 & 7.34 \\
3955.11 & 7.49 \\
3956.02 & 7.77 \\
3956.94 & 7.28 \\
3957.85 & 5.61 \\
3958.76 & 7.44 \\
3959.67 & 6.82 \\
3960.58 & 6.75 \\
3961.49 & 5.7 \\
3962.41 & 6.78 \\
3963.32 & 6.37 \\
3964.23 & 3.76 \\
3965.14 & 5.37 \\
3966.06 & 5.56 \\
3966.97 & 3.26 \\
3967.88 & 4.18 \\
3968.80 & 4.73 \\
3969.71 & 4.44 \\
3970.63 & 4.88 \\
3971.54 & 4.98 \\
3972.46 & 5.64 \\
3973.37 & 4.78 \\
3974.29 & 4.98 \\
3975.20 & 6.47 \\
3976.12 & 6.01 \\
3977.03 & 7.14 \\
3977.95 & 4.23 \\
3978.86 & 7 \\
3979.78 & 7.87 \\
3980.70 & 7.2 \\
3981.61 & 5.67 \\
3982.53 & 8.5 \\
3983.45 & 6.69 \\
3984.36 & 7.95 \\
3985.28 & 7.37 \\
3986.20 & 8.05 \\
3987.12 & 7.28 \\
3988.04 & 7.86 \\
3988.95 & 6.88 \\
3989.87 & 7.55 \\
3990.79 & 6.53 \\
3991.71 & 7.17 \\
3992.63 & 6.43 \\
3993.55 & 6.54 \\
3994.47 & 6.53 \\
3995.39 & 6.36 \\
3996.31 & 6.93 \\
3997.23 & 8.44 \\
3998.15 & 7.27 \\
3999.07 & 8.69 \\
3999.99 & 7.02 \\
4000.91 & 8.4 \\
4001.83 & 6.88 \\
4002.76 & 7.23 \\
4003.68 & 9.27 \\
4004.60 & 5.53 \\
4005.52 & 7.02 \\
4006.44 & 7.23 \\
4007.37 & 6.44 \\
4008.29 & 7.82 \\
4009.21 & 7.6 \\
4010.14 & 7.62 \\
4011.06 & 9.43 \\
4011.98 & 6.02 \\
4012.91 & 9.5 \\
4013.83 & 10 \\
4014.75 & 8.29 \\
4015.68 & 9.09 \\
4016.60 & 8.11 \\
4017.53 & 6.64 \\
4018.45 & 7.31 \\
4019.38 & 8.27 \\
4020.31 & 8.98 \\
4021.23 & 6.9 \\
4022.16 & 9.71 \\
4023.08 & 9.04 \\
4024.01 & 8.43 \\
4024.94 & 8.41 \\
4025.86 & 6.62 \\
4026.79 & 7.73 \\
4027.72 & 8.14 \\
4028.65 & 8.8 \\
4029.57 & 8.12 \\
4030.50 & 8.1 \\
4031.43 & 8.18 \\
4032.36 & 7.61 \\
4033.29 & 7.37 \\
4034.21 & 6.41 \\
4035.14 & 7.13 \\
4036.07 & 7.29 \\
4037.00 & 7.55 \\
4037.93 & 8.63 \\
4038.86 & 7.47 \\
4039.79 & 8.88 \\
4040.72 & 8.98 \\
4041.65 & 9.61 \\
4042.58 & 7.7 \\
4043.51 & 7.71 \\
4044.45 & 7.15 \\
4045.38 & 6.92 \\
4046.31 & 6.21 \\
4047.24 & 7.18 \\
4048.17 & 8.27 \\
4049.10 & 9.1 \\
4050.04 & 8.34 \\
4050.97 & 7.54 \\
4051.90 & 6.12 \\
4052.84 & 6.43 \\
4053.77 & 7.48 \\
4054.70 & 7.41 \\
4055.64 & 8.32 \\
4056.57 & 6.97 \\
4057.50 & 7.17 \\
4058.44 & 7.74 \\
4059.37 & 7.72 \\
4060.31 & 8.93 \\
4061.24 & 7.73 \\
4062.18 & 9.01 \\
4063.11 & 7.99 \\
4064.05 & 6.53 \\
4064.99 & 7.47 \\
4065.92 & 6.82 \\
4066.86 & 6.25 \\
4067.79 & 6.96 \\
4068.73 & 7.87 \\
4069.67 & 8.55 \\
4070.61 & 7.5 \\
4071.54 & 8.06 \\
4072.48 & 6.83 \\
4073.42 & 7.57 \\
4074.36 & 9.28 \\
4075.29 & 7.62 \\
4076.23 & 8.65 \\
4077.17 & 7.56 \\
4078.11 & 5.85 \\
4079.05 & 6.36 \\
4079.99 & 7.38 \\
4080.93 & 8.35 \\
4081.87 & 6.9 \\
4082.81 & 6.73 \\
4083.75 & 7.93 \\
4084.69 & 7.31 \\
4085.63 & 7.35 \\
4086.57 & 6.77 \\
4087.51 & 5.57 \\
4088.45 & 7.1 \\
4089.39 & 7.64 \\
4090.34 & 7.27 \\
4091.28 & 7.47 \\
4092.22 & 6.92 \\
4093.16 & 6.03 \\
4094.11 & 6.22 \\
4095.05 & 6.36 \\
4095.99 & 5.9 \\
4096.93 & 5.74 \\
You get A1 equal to 1.3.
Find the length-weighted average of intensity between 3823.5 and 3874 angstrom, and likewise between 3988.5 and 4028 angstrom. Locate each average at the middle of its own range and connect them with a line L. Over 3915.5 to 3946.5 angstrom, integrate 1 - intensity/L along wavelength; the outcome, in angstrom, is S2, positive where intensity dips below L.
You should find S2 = 1.9 angstrom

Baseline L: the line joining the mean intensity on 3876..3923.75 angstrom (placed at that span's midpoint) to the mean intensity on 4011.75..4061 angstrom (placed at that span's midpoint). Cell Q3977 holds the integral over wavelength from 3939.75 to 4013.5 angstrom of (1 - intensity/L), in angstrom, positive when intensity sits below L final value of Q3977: 5.7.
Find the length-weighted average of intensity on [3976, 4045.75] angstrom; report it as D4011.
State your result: 7.62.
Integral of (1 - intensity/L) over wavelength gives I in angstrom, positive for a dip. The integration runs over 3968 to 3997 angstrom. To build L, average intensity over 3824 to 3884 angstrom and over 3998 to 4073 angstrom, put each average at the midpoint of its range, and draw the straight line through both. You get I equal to 3.2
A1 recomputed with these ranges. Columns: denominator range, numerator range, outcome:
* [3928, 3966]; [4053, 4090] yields 1.24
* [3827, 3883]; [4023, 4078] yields 1.40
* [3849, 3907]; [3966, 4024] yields 1.16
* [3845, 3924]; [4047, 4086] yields 1.25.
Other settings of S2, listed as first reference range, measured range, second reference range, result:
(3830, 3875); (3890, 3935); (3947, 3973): -2.3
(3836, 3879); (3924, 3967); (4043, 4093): 2.4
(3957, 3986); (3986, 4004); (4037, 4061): -2.3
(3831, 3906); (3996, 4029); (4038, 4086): -3.0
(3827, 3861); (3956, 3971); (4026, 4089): 2.4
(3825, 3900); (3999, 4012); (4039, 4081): -0.5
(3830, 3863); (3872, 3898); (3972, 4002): -0.7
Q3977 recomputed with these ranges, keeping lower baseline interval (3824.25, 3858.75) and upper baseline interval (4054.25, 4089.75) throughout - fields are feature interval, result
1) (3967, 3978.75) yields 2.6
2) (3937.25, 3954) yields -1.8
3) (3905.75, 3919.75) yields -3.1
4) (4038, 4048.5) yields -0.9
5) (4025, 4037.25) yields -0.9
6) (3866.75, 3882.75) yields -2.3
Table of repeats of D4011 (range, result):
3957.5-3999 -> 6.34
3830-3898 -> 6.12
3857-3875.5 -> 7.12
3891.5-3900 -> 5.43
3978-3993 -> 7.17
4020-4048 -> 7.9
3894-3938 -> 6.53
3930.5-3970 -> 6.26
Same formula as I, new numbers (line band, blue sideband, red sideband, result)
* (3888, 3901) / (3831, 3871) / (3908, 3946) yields 0.48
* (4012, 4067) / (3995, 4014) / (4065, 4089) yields -2.69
